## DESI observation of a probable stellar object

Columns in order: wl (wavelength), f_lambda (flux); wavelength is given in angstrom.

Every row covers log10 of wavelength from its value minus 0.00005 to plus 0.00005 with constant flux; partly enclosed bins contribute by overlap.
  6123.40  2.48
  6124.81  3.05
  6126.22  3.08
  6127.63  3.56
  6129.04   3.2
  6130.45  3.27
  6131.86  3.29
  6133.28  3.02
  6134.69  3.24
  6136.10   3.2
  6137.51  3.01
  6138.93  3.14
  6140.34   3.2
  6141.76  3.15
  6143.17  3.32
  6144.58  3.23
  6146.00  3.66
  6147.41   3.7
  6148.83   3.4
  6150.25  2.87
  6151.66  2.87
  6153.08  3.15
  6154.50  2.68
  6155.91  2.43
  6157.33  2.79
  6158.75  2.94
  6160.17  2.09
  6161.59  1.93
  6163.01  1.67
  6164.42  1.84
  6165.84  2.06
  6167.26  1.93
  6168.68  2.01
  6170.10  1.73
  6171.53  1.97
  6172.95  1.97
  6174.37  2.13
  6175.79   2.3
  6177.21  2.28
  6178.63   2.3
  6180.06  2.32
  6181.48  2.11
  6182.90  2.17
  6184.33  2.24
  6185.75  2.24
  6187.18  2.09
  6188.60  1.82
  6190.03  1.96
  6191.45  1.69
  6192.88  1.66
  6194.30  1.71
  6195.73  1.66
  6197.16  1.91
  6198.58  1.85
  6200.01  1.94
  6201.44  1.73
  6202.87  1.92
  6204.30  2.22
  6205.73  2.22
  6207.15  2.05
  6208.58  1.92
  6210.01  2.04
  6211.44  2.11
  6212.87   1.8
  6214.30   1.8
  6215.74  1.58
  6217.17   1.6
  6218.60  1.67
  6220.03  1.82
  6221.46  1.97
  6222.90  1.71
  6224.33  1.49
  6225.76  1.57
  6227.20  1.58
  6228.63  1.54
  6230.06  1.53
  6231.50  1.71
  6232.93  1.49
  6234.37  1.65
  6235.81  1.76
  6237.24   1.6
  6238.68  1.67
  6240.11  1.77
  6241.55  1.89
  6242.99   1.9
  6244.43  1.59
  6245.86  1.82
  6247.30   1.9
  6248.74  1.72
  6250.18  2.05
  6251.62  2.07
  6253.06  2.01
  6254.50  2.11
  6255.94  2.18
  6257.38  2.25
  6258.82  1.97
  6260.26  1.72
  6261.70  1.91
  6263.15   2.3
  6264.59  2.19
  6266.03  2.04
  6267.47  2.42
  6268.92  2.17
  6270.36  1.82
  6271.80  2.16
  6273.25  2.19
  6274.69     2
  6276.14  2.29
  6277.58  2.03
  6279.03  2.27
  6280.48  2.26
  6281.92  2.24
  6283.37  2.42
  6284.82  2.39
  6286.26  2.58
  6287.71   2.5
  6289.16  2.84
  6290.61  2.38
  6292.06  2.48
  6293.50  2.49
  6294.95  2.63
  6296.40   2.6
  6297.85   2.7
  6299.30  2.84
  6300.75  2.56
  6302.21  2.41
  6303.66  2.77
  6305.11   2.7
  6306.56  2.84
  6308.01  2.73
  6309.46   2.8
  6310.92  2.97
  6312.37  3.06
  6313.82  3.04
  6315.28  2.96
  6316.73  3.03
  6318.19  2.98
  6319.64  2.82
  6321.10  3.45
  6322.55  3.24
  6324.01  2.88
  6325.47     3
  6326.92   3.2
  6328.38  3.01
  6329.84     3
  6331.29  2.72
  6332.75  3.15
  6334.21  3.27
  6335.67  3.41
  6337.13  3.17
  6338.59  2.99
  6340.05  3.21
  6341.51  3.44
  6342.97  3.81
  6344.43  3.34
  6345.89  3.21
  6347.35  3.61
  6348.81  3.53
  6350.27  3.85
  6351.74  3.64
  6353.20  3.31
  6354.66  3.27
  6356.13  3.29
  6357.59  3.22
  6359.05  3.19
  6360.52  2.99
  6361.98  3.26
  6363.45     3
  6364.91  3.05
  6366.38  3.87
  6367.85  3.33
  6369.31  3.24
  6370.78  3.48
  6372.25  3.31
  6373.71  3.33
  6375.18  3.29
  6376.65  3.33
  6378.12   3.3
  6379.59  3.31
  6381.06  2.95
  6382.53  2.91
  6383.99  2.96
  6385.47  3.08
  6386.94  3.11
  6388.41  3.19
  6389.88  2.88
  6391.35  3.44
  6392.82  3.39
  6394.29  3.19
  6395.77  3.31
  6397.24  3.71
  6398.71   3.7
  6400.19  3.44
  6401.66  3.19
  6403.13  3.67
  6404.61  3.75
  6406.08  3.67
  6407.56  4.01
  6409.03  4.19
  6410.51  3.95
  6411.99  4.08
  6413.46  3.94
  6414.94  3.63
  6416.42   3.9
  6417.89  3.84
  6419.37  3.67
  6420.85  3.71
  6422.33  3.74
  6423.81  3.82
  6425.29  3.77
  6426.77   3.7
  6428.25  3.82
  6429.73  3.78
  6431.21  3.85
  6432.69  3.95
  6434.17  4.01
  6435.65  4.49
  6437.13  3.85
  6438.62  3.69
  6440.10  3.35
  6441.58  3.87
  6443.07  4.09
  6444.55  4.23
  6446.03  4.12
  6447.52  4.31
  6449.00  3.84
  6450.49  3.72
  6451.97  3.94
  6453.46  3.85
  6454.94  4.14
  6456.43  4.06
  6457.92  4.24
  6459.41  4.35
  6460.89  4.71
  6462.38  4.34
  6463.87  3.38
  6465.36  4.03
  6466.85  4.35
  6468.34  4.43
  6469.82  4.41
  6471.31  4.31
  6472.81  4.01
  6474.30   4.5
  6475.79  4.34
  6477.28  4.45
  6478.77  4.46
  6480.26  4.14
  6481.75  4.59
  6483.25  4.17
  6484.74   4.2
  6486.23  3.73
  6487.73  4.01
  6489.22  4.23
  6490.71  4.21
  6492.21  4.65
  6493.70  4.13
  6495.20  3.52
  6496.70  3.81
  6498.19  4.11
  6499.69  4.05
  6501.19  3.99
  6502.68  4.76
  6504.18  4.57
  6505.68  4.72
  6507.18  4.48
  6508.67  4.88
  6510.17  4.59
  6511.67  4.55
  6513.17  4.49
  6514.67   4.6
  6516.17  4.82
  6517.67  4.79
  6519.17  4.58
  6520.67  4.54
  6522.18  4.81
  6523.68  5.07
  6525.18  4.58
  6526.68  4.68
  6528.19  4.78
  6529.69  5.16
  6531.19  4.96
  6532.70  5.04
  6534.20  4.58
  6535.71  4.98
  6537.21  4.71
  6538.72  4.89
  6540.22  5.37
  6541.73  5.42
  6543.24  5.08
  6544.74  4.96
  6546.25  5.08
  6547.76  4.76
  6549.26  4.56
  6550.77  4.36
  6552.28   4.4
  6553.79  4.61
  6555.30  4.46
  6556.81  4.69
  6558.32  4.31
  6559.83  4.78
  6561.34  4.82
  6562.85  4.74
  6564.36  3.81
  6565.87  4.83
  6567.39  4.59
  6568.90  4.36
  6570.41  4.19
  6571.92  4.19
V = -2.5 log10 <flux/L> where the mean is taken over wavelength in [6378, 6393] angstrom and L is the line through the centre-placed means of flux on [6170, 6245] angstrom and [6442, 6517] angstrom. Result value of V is 0.101 mag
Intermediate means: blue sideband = 1.87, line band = 3.12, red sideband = 4.25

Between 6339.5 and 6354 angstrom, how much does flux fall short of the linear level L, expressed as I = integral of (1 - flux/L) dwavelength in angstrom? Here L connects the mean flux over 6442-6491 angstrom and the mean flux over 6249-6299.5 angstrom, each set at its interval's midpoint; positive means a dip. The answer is -2.5 angstrom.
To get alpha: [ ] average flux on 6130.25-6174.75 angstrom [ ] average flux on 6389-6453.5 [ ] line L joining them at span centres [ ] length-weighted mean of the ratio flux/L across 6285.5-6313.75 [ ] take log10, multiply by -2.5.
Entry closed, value 0.22 mag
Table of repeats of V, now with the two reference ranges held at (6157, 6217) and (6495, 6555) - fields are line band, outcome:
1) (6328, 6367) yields -0.01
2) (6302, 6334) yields 0.03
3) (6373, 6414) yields 0.06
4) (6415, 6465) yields 0.02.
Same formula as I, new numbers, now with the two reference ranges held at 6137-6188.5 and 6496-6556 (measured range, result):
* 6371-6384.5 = 2.1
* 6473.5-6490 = 0.6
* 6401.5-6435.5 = 1.8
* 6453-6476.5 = 0.6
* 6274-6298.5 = 6.3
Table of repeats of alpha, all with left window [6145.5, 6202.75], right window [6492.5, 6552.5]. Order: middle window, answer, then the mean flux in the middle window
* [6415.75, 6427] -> 0.05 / 3.77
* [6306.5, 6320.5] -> 0.10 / 2.93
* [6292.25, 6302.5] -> 0.19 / 2.61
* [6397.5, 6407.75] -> 0.06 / 3.62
